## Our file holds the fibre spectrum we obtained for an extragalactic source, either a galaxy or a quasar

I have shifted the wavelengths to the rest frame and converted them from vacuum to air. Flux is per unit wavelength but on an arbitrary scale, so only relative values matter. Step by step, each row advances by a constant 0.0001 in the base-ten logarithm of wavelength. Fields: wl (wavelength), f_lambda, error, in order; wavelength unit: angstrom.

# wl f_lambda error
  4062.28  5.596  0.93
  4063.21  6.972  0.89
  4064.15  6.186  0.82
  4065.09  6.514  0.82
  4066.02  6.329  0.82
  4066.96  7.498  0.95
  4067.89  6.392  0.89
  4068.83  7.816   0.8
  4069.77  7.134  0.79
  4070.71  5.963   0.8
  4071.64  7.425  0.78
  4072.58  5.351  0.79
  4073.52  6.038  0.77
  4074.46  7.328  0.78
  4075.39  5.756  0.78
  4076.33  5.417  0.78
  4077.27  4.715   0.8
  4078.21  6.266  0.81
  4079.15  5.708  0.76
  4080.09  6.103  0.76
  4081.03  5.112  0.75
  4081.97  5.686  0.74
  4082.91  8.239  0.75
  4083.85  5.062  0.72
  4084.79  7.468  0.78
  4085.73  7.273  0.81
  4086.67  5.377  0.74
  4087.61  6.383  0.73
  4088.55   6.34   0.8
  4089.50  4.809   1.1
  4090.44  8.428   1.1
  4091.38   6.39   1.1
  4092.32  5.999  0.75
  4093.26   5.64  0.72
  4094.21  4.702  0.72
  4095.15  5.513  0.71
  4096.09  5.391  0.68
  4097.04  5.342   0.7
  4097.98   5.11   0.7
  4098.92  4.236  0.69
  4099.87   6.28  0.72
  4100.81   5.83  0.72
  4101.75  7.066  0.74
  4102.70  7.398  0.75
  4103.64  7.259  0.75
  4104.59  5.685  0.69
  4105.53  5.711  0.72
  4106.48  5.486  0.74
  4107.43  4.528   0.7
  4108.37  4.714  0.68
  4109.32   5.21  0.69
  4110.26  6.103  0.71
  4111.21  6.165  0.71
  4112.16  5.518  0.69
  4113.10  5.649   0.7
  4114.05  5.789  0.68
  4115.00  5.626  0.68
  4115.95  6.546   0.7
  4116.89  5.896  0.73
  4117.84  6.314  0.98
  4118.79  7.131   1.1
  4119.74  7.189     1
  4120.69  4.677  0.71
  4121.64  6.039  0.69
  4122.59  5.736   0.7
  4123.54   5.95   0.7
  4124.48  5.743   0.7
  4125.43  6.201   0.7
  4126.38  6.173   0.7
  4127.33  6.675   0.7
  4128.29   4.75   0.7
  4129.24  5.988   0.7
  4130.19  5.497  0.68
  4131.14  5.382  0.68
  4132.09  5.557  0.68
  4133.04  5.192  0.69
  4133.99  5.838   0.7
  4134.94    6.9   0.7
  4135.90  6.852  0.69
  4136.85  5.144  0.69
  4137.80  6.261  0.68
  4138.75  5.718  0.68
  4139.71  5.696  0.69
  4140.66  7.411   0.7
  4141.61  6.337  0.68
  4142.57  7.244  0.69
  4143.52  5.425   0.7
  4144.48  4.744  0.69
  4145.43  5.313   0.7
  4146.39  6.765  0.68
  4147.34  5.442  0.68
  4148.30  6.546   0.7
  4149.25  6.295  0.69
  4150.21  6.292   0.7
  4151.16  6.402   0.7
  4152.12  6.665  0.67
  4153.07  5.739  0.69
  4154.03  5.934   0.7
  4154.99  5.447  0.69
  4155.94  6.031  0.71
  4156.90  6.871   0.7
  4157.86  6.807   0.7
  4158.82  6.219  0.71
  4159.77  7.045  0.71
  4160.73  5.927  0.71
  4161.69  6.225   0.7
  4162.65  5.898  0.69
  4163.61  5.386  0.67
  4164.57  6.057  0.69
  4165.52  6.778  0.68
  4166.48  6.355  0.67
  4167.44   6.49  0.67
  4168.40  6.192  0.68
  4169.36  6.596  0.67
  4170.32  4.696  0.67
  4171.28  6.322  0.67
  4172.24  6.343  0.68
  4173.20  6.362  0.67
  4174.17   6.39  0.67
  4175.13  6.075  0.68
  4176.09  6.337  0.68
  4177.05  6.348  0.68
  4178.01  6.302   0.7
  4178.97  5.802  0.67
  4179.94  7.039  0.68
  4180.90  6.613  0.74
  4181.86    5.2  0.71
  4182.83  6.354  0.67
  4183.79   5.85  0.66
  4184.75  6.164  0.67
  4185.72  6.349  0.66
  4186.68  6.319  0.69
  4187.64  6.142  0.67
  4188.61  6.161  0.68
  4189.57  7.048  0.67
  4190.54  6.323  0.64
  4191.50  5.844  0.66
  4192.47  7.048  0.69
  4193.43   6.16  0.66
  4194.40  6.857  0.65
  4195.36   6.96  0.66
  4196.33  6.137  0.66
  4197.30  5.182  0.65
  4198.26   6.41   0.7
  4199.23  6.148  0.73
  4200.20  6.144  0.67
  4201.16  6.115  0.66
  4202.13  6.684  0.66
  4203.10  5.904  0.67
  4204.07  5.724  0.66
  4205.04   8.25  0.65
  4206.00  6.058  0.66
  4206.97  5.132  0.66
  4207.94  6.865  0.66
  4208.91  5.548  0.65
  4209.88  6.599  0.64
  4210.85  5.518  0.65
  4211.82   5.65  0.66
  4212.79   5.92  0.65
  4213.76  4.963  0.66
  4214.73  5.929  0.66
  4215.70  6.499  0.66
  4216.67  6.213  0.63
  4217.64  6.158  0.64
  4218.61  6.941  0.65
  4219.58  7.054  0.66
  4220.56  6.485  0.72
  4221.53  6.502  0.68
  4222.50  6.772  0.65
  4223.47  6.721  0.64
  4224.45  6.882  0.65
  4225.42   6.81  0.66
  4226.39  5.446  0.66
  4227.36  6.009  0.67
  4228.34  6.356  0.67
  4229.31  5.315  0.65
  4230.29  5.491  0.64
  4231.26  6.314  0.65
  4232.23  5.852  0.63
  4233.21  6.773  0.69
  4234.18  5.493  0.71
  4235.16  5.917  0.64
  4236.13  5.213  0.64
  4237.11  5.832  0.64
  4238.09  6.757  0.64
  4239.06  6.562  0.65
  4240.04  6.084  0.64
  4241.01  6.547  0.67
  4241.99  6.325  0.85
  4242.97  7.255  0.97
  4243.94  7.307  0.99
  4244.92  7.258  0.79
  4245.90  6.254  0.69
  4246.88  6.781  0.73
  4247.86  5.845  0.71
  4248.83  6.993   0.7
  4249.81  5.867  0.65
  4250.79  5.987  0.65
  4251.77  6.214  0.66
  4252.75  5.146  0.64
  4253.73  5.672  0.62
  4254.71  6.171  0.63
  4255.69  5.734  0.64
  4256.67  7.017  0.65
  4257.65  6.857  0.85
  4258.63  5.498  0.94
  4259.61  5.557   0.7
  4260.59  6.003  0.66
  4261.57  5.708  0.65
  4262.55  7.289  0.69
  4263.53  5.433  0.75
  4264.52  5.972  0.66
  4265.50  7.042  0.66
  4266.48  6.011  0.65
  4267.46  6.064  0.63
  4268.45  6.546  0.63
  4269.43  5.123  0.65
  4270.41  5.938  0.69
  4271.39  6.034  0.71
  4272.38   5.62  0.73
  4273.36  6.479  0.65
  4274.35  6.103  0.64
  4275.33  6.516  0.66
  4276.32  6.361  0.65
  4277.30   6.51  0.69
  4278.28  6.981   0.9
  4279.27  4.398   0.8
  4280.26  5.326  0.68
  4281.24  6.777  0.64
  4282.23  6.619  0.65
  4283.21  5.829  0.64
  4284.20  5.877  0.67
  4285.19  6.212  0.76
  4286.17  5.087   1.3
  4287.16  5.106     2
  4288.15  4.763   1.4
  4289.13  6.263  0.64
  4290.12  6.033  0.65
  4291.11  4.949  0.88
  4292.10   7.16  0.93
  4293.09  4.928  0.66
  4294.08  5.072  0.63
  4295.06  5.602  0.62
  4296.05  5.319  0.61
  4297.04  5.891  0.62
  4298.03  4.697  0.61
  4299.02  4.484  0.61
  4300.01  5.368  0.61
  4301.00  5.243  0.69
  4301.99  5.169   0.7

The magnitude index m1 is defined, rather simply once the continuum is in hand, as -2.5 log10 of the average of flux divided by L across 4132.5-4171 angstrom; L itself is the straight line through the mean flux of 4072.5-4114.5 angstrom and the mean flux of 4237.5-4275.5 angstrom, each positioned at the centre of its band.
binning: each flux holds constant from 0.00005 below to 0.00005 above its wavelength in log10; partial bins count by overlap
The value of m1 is -0.02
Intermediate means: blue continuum 5.91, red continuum 6.24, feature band 6.13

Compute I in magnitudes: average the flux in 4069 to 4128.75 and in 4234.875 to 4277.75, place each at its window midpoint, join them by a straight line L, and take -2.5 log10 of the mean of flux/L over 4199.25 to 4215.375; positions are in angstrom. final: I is 0.01 mag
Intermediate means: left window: 5.99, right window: 6.21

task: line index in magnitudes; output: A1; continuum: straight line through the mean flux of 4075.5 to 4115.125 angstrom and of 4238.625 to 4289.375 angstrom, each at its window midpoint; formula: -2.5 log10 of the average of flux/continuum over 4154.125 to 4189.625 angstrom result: -0.04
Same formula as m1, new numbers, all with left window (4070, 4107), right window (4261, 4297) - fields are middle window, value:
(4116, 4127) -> -0.02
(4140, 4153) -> -0.04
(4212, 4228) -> -0.06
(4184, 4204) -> -0.06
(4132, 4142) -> -0.02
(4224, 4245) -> -0.05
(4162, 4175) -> -0.03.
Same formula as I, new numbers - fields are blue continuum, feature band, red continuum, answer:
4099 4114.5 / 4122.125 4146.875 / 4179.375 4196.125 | 0.02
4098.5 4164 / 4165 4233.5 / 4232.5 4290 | -0.03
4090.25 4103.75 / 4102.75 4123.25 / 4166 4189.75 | 0.02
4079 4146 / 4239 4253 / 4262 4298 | -0.09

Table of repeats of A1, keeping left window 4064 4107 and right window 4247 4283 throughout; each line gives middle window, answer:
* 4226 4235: 0.04 mag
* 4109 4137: 0.04 mag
